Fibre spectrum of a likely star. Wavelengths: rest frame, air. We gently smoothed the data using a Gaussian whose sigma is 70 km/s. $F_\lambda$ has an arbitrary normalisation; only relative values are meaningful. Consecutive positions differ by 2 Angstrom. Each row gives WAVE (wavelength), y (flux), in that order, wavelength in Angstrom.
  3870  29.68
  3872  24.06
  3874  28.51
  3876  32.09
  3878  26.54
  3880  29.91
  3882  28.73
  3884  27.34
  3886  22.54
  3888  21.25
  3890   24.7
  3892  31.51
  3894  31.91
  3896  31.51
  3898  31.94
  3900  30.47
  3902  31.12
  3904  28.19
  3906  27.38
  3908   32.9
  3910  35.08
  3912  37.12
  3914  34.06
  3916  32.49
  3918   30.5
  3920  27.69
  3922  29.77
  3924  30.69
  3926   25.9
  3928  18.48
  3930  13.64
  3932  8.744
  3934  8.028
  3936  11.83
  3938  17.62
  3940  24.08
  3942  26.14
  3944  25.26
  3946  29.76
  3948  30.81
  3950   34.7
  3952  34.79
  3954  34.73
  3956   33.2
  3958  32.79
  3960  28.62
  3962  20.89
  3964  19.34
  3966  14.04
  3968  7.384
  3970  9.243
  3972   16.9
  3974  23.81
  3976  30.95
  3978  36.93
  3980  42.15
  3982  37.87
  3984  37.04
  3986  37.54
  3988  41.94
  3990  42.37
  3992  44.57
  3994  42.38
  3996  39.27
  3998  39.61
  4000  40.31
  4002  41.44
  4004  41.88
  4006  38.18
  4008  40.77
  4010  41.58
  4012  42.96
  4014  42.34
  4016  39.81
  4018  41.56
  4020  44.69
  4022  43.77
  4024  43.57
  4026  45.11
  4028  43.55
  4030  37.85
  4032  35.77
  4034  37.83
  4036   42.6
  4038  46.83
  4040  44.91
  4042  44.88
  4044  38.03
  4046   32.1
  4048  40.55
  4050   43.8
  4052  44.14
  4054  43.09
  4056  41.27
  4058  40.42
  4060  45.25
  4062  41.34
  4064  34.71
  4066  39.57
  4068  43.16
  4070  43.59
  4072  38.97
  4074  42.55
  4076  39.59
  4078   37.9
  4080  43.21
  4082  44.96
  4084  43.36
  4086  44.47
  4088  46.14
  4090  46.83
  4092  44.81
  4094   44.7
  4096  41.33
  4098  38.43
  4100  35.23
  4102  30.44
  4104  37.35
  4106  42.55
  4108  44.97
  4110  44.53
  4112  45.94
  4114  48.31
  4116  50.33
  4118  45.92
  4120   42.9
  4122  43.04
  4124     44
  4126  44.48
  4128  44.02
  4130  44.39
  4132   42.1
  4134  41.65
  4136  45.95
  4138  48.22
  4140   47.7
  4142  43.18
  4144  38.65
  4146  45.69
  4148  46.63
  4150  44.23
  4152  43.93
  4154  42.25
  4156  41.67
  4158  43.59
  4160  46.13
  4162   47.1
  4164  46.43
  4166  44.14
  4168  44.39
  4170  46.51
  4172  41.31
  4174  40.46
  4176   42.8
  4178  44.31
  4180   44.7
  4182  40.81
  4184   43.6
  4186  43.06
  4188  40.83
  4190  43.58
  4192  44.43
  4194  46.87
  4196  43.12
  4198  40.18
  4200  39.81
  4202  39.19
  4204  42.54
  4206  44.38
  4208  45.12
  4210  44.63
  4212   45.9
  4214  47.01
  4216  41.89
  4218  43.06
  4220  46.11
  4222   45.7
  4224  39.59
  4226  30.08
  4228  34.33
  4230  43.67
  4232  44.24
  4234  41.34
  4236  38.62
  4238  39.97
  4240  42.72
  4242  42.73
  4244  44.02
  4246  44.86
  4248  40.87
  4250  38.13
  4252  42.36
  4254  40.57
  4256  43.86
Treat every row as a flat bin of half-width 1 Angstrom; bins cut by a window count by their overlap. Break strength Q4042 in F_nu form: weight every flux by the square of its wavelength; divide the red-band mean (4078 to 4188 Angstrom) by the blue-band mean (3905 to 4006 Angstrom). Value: 1.6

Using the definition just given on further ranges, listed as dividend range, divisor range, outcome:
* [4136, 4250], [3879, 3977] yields 1.89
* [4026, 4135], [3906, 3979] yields 1.79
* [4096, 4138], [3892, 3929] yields 1.56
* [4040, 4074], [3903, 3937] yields 1.73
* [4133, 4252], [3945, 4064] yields 1.28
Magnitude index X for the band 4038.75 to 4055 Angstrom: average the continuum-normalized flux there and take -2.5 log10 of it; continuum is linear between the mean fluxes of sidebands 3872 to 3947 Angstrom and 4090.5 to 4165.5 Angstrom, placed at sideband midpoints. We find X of -0.12 mag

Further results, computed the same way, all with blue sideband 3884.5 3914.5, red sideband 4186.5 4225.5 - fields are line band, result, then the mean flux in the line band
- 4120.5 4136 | -0.10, 43.5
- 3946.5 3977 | 0.29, 24.9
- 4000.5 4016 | -0.19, 41.2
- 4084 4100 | -0.13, 43.3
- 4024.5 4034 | -0.14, 40.4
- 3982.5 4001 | -0.19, 40.5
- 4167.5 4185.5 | -0.03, 43.2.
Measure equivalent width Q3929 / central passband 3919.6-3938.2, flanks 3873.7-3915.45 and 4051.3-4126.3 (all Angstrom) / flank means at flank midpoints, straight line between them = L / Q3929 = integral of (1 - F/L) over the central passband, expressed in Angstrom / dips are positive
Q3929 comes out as 7.50 Angstrom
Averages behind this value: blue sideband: 29.8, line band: 19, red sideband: 42.4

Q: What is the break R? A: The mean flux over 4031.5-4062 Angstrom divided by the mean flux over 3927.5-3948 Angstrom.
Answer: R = 2.19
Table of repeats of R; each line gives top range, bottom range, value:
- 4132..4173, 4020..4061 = 1.06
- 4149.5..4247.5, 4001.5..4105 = 1.04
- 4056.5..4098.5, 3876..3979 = 1.61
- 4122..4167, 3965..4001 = 1.37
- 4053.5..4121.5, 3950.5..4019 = 1.24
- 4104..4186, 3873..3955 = 1.62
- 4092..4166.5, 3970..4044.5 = 1.11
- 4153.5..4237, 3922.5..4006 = 1.49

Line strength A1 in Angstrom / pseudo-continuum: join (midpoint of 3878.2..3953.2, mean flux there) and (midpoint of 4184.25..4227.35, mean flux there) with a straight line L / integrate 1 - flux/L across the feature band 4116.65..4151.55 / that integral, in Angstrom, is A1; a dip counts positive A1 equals -4.99 Angstrom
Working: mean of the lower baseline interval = 27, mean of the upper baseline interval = 42.7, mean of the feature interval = 44.3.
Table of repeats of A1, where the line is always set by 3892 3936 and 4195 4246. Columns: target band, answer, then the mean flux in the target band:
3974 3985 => -1.9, 35.8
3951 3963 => -0.6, 30.8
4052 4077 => -4.9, 41.2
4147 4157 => -1.3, 43.7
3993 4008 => -4.3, 40.5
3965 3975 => 5.2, 14.3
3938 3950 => 0.7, 27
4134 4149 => -2.6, 44.9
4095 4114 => -2.1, 40.5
